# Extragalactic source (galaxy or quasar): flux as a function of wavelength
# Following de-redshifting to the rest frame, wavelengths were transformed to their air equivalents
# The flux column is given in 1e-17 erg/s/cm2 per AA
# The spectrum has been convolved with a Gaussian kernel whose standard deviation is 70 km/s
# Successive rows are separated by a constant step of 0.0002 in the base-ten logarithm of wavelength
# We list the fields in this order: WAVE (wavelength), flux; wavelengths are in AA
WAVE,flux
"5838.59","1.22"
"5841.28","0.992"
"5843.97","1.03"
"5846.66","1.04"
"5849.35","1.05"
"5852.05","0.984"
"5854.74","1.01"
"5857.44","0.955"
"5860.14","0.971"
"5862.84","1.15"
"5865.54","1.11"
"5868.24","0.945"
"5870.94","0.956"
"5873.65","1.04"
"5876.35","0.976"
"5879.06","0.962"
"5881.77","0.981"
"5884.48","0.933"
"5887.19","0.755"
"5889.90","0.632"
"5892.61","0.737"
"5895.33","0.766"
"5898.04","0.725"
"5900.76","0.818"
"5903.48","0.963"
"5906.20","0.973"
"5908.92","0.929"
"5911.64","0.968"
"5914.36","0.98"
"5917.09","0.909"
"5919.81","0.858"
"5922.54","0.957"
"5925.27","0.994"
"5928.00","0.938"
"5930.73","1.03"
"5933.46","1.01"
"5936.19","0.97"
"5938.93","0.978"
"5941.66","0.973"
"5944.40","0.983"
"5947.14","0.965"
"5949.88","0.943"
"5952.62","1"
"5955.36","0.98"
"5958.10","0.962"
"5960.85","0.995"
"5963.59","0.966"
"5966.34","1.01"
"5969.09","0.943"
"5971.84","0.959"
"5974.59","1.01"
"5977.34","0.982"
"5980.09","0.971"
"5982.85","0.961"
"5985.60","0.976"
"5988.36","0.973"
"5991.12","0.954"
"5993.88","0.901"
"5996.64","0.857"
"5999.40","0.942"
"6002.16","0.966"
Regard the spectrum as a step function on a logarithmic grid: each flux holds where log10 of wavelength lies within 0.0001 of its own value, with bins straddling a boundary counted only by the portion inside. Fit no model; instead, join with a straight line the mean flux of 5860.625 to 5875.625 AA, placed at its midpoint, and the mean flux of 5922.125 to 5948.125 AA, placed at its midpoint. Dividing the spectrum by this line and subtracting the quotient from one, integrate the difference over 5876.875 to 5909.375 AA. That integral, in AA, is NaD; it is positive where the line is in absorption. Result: 5.29 AA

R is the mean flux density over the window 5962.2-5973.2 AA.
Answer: 0.97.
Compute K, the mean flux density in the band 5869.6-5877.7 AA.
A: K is 0.991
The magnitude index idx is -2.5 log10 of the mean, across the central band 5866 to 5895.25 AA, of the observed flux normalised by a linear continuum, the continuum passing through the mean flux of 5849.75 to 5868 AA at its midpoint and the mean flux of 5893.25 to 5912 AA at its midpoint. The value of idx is 0.07 mag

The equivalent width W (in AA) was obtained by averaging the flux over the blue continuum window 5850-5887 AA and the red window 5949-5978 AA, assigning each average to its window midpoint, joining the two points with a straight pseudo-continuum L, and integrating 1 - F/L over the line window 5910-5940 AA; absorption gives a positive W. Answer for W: 0.6 AA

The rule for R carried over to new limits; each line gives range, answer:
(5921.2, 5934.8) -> 0.986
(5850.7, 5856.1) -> 0.997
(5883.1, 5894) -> 0.765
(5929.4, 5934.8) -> 1.02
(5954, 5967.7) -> 0.983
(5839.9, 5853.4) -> 1.02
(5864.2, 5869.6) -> 1.03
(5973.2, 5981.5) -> 0.988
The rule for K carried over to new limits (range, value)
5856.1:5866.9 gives 1.05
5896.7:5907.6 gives 0.87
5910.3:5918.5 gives 0.952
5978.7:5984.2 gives 0.966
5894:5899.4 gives 0.746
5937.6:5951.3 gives 0.969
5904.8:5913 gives 0.957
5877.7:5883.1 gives 0.971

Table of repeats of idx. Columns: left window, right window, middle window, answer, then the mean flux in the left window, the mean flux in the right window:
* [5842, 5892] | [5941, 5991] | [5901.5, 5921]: 0.04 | 0.968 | 0.975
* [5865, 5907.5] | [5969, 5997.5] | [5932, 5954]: -0.06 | 0.888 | 0.956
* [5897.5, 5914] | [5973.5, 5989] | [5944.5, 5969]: -0.02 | 0.91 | 0.979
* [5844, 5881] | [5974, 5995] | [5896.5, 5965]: 0.04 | 1.01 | 0.965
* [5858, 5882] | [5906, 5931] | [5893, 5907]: 0.16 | 1.01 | 0.949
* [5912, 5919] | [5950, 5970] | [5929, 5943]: -0.04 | 0.941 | 0.978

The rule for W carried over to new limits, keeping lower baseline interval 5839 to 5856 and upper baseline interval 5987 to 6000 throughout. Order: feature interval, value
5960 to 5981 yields -0.86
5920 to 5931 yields 0.13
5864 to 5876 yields 0.01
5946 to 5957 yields -0.20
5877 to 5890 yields 1.59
